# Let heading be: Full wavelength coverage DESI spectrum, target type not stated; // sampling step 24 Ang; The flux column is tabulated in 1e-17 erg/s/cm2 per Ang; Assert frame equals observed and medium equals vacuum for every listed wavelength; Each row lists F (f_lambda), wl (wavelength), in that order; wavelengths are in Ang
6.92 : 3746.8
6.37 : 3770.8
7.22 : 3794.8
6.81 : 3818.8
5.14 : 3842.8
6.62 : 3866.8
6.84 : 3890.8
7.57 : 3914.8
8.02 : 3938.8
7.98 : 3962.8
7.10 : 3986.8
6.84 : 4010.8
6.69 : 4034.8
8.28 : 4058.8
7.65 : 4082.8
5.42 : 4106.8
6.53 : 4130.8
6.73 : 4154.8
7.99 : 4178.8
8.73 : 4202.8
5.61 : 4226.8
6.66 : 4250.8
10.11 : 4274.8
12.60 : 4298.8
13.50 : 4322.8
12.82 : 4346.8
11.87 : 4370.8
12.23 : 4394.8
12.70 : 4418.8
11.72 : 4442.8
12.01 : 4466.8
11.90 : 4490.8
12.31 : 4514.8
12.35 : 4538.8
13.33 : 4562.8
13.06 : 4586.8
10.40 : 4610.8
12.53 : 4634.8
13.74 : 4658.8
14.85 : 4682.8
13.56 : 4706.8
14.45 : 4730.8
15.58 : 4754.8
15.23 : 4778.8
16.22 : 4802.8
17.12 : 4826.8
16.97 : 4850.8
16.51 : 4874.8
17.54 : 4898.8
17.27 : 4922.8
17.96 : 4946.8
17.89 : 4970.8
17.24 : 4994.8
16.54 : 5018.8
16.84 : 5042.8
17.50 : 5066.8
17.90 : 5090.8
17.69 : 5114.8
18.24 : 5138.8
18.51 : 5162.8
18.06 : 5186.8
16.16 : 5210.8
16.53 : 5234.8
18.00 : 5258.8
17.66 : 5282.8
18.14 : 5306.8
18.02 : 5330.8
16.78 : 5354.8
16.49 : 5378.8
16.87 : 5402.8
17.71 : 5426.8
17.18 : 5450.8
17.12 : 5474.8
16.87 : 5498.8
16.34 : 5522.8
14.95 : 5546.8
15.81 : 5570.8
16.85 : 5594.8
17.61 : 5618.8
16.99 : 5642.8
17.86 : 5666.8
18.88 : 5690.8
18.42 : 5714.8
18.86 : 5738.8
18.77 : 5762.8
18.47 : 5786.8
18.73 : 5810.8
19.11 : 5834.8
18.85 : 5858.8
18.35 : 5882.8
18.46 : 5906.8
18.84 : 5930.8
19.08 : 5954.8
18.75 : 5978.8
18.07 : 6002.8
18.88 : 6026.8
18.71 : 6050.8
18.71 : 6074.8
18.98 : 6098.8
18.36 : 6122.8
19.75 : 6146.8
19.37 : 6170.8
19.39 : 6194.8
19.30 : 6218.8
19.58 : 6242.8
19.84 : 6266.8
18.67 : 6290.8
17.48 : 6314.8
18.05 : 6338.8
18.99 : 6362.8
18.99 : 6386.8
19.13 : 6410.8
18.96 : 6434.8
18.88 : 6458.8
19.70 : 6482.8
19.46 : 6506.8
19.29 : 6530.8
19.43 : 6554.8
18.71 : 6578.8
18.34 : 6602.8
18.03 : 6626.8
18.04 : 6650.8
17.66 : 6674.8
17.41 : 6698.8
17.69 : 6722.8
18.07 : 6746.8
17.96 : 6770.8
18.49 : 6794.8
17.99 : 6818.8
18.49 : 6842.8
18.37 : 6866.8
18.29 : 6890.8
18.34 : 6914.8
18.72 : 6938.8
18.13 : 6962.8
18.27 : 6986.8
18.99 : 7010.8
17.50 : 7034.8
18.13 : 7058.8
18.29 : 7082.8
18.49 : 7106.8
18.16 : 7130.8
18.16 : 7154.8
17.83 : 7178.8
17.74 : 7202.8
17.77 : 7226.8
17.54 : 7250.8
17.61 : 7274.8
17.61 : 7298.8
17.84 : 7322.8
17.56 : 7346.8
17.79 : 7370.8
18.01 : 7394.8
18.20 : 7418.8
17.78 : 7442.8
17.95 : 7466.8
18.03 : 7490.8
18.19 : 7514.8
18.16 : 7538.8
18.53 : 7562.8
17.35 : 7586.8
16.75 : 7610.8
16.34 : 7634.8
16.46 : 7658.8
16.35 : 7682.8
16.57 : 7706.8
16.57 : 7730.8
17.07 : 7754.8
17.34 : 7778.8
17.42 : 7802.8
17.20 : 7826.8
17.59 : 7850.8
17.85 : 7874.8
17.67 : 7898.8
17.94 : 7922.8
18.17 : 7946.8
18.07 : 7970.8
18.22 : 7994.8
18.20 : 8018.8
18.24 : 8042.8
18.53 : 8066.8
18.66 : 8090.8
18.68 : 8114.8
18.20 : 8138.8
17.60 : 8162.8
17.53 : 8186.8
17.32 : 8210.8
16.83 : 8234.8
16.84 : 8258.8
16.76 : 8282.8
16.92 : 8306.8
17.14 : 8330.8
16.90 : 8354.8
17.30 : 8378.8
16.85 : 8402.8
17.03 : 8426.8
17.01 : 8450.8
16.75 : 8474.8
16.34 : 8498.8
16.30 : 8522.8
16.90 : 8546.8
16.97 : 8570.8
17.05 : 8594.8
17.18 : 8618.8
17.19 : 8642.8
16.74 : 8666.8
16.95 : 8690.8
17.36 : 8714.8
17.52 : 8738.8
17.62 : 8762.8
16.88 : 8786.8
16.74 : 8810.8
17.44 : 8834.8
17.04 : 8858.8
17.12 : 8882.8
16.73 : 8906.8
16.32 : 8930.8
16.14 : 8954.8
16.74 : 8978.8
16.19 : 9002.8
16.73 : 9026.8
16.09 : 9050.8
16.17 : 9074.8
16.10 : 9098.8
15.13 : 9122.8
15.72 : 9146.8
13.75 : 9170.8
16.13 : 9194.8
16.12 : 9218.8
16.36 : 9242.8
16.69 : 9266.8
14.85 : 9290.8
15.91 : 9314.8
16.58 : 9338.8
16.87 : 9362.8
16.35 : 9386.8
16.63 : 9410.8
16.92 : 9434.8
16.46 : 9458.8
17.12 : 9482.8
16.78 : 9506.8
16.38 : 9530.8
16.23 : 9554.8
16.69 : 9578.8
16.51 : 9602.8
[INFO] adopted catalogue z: 0.07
